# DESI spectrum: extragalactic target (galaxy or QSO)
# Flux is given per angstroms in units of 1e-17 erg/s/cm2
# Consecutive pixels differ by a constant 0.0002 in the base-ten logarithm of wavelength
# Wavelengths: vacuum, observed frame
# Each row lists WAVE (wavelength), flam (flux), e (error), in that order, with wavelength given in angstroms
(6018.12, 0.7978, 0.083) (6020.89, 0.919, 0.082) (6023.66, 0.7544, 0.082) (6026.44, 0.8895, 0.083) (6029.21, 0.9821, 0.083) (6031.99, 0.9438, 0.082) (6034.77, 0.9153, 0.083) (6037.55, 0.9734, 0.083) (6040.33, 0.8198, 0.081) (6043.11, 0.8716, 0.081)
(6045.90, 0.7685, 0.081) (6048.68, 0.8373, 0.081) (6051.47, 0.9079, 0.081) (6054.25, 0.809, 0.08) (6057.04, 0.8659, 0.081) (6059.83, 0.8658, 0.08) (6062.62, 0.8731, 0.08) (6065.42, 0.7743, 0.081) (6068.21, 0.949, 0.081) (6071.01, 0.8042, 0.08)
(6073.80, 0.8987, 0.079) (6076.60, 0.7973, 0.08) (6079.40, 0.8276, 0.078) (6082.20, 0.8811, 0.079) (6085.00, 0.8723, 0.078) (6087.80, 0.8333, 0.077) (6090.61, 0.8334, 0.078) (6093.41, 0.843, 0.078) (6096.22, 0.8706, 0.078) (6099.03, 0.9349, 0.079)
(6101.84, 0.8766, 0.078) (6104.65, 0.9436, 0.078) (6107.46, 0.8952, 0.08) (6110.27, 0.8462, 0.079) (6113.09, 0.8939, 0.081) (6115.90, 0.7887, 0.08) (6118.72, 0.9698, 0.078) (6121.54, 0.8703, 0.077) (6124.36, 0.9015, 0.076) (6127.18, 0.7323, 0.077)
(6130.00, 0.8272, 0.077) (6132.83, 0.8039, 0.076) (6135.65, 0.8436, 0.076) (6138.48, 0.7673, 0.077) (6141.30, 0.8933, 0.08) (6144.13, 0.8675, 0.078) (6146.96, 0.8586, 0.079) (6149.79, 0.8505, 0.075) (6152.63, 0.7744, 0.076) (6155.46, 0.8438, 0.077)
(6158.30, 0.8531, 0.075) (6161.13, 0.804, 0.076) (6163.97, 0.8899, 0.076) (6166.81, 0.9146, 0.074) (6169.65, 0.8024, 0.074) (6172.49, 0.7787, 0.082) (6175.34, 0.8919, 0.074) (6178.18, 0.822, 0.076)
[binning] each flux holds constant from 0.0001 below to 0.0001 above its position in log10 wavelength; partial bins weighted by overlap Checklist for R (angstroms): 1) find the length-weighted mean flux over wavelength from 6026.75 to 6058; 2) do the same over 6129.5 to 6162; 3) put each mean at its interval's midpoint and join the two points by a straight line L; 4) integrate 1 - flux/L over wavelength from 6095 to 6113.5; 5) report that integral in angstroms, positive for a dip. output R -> -0.9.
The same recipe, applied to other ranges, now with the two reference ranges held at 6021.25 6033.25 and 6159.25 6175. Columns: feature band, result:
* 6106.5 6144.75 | 0.4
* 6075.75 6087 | 0.4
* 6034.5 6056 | 0.7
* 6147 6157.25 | 0.2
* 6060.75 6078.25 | 0.6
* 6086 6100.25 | 0.1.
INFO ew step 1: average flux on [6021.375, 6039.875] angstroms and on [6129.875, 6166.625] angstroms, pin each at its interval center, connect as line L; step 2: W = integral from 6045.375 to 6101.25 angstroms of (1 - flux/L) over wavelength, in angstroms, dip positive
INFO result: 1.7 angstroms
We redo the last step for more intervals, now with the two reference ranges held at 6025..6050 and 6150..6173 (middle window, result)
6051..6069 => 0.42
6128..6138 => 0.40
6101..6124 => -0.80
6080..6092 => 0.21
